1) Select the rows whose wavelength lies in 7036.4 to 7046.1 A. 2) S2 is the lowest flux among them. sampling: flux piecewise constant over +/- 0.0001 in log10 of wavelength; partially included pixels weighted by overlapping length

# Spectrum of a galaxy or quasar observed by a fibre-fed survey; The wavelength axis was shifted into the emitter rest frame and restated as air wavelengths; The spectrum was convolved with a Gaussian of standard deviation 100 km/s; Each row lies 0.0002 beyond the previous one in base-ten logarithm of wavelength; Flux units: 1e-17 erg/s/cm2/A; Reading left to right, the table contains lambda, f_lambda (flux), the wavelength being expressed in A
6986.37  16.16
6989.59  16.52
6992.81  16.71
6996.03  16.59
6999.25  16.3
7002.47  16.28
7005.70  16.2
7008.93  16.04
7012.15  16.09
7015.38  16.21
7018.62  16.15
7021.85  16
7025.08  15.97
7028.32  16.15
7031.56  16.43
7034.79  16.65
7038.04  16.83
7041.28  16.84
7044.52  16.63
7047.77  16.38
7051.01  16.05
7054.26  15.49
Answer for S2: 16.63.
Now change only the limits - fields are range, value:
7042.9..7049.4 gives 16.38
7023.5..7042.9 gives 15.97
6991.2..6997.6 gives 16.59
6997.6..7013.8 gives 16.04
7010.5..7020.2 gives 16.09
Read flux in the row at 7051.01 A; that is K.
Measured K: 16.05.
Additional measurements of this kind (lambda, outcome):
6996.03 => 16.59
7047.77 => 16.38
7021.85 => 16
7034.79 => 16.65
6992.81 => 16.71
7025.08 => 15.97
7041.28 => 16.84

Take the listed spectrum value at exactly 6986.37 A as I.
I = 16.16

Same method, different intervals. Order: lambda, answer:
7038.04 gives 16.83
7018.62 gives 16.15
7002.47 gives 16.28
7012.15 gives 16.09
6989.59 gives 16.52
